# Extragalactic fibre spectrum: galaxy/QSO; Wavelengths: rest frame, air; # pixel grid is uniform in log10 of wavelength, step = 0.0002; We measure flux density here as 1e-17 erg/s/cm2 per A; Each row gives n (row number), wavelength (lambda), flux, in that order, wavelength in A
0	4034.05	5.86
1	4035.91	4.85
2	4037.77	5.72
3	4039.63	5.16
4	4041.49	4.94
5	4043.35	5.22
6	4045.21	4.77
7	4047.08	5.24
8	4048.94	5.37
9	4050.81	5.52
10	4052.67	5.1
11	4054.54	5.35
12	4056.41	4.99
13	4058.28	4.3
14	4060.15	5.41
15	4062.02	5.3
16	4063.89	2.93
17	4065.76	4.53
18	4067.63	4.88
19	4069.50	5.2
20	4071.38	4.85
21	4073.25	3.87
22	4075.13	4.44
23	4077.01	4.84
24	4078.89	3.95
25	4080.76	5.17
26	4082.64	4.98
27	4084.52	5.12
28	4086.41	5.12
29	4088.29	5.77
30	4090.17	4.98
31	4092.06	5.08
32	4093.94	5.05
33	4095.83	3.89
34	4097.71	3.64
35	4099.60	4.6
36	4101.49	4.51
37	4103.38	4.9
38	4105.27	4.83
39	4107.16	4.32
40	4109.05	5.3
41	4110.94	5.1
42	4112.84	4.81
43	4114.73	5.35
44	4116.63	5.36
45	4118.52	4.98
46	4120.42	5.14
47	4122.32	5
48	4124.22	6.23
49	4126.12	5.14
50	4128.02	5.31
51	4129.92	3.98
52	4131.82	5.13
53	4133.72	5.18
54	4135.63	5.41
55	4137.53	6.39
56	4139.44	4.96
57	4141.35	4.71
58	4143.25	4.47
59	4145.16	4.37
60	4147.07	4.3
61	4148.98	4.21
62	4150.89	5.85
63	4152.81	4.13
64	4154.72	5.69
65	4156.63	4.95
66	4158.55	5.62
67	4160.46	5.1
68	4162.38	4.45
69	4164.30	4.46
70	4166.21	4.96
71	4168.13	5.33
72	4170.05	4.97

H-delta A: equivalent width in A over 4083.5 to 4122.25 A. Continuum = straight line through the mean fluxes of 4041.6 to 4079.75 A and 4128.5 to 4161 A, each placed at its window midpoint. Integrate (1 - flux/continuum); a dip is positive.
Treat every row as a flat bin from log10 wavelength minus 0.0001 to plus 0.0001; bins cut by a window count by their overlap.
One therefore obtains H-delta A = -0.05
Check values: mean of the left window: 4.81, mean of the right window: 4.97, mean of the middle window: 4.89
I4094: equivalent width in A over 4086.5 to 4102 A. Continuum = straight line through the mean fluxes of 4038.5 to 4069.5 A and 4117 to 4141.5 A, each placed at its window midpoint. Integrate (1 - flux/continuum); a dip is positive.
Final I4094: 1.14 A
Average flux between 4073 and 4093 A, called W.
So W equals 4.88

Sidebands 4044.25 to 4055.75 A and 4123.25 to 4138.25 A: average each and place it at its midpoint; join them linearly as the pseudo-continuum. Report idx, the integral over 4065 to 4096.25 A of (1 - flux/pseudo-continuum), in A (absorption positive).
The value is 2.6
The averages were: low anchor 5.22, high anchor 5.33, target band 4.82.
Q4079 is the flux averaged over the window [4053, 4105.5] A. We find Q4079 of 4.73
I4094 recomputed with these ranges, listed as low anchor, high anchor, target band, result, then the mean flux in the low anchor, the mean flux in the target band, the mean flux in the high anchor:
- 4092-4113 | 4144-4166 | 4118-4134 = -1.3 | 4.65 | 5.12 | 4.83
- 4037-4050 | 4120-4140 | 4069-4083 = 1.6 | 5.2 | 4.63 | 5.27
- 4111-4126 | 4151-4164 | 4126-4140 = -0.1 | 5.25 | 5.2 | 5.02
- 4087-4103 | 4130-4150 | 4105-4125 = -1.5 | 4.71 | 5.13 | 4.88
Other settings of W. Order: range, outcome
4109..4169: 5.04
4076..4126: 4.93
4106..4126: 5.15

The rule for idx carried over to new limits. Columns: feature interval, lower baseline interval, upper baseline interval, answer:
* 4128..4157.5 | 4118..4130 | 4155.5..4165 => 0.8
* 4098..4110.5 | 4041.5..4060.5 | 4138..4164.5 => 0.7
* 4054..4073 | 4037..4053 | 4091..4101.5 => 0.9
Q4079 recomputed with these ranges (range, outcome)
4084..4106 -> 4.78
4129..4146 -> 4.96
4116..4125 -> 5.32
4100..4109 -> 4.7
